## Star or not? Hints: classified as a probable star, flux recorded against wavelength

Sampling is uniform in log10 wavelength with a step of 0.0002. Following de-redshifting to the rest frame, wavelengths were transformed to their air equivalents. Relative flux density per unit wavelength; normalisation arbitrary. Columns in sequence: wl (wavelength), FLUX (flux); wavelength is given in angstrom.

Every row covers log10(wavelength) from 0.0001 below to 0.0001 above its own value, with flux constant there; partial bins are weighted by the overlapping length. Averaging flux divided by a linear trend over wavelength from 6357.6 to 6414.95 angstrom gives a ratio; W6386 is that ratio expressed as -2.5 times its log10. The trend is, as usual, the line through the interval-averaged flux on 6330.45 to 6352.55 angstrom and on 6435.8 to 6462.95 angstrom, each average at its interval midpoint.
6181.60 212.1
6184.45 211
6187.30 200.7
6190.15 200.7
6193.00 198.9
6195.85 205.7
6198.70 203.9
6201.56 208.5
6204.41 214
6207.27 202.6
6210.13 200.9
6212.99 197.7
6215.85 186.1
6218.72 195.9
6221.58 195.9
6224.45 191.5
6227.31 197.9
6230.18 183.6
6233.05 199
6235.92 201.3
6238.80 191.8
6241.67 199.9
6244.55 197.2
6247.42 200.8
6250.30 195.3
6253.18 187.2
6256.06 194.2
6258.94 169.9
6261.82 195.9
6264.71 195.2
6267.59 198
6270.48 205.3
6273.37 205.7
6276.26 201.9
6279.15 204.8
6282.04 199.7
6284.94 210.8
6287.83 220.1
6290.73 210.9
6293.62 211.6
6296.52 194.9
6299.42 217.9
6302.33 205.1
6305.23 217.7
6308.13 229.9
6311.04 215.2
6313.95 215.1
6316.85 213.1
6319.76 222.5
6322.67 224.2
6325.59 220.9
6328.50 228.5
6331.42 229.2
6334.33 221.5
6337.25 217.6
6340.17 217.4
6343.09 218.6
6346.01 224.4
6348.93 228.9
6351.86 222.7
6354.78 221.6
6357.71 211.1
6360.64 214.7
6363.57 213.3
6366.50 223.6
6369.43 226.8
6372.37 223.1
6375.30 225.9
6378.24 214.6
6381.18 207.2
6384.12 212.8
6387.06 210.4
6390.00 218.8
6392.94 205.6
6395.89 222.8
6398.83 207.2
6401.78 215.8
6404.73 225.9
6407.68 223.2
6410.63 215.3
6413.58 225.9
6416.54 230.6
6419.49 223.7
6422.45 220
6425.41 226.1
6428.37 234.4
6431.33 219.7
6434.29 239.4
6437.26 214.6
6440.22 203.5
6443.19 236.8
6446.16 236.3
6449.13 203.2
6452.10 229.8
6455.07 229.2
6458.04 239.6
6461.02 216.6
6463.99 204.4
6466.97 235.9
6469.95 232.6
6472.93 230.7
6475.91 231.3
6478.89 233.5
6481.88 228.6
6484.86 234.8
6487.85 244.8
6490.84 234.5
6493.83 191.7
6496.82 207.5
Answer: 0.03 mag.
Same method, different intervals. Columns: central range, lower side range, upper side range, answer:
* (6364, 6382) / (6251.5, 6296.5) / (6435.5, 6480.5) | -0.032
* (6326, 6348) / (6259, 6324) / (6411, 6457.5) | -0.043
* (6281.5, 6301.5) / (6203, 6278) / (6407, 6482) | -0.032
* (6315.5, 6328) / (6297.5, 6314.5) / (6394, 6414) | -0.021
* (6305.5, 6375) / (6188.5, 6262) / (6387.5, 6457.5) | -0.048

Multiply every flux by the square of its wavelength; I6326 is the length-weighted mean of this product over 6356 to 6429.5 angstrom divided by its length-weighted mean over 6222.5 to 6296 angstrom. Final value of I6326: 1.15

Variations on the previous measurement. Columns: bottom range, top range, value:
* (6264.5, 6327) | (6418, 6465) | 1.11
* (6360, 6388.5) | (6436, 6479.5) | 1.06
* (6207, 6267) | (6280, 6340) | 1.14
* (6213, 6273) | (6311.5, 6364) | 1.17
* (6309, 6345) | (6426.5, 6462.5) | 1.06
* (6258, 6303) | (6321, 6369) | 1.11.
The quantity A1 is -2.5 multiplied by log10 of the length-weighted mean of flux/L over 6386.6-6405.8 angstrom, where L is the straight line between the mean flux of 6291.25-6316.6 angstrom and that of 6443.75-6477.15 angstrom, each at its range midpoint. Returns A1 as 0.029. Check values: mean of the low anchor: 213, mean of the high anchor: 227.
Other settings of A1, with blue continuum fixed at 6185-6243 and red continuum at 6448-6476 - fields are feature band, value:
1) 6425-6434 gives -0.032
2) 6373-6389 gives 0.010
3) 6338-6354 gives -0.046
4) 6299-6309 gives -0.042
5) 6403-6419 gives -0.020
